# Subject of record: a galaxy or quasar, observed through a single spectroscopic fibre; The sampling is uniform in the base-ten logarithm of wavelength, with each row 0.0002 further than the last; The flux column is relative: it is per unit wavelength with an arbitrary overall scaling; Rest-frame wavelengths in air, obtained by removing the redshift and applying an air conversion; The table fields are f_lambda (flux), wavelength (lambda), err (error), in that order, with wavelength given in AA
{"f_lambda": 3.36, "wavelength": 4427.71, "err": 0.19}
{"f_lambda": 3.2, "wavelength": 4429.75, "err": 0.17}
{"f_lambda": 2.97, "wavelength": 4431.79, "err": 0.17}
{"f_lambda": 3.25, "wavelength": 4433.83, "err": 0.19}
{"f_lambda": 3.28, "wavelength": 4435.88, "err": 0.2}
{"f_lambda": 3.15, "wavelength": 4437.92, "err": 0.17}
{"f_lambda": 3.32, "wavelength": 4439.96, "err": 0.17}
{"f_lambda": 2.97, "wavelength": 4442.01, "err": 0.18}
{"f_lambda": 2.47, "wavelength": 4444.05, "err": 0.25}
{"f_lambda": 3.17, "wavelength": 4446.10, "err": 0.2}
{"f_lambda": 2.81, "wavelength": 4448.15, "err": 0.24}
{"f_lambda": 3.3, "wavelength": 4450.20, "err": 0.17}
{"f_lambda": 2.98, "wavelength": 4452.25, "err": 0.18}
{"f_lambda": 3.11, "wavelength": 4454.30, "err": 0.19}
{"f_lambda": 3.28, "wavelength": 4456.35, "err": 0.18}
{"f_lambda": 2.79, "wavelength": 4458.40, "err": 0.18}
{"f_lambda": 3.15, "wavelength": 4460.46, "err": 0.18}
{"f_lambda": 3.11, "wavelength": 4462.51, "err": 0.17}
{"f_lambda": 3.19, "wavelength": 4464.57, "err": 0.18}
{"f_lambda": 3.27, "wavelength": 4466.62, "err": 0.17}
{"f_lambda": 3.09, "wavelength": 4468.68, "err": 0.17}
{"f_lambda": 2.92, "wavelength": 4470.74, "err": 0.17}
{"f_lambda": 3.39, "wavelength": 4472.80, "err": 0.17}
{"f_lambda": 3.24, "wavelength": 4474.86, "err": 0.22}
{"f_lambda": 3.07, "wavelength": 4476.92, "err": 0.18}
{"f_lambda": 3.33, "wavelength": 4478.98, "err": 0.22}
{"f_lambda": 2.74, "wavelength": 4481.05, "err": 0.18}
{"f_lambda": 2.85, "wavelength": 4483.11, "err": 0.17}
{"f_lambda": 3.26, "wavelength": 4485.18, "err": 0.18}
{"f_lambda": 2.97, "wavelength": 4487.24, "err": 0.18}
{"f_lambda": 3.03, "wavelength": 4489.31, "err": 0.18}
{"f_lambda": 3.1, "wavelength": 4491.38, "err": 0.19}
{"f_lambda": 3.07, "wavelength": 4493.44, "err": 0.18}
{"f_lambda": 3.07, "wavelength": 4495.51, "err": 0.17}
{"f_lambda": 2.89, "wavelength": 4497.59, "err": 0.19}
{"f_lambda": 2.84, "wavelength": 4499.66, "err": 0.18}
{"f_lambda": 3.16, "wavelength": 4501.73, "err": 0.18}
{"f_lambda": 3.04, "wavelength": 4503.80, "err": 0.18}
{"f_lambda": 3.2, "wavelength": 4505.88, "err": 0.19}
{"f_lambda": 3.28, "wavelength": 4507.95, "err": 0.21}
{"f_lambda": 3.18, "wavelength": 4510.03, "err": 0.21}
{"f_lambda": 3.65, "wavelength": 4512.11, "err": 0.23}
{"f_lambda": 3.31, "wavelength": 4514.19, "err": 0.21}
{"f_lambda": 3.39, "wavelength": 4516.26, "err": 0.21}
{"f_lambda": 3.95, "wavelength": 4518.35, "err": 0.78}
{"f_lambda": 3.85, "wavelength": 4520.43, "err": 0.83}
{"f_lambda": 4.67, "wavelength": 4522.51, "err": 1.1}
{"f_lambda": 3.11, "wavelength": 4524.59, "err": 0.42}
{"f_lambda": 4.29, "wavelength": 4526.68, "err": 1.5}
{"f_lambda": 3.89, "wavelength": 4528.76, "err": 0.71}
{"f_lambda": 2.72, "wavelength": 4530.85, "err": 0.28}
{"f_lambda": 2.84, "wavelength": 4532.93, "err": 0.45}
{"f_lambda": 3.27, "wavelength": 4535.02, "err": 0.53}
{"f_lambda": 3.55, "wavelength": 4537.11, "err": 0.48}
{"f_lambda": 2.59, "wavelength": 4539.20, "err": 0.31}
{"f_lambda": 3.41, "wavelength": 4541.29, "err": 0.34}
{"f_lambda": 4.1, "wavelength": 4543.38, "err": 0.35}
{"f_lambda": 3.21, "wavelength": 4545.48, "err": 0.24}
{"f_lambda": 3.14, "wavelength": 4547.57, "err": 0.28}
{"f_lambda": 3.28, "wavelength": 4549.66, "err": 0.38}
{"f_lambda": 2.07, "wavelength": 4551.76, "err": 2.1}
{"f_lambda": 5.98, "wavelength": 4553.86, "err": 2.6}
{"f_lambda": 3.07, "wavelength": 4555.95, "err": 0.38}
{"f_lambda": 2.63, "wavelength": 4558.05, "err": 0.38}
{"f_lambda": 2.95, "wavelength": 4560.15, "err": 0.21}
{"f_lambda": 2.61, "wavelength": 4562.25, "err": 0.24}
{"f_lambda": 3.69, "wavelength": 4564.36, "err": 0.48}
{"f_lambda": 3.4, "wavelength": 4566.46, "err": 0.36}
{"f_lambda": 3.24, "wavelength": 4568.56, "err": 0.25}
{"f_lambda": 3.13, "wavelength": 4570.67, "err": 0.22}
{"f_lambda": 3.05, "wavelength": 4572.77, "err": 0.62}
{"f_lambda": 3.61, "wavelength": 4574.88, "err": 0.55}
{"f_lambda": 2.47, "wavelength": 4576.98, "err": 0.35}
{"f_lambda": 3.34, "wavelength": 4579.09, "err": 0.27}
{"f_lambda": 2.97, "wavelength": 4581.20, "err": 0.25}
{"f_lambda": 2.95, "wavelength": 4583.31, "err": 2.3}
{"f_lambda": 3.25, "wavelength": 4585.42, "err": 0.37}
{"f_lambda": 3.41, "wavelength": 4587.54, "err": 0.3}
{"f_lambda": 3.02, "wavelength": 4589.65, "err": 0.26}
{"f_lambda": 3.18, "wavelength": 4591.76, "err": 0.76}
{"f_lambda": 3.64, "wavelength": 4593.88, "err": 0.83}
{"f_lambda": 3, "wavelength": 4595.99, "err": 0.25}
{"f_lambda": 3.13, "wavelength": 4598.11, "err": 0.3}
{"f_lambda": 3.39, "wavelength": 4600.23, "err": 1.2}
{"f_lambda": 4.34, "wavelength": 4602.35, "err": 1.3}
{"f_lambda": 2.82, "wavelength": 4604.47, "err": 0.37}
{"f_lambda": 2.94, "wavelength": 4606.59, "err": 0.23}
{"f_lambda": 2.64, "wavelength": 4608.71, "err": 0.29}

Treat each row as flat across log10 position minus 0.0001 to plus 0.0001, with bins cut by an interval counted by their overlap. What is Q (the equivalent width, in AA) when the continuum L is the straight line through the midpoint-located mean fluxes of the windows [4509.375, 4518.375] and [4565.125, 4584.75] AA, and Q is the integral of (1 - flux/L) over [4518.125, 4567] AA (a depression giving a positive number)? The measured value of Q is -1.6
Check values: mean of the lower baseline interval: 3.46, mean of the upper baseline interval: 3.14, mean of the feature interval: 3.42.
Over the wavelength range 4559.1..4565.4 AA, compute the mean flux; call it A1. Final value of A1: 3.08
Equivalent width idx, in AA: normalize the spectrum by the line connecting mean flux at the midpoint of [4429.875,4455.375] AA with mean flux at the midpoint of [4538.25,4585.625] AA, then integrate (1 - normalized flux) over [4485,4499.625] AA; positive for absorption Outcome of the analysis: 0.5 AA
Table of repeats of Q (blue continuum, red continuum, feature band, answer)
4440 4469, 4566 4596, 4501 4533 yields -3.8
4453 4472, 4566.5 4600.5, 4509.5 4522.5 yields -2.2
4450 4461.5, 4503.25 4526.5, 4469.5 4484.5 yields 0.8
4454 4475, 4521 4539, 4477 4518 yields 2.3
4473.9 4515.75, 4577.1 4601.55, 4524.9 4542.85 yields -1.1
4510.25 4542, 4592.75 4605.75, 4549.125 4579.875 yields 1.8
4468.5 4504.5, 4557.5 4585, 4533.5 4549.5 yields -1.2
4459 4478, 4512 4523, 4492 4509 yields 2.3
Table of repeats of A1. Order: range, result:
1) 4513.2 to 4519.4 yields 3.55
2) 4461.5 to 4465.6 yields 3.15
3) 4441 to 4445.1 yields 2.72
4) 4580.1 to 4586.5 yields 3.06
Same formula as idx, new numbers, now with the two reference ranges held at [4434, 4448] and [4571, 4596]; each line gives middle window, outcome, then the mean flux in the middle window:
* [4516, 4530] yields -3.5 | 3.89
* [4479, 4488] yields 0.3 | 3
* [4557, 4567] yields 0.3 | 3.04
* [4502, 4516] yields -0.8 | 3.28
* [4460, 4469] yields -0.3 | 3.17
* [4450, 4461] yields -0.1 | 3.08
